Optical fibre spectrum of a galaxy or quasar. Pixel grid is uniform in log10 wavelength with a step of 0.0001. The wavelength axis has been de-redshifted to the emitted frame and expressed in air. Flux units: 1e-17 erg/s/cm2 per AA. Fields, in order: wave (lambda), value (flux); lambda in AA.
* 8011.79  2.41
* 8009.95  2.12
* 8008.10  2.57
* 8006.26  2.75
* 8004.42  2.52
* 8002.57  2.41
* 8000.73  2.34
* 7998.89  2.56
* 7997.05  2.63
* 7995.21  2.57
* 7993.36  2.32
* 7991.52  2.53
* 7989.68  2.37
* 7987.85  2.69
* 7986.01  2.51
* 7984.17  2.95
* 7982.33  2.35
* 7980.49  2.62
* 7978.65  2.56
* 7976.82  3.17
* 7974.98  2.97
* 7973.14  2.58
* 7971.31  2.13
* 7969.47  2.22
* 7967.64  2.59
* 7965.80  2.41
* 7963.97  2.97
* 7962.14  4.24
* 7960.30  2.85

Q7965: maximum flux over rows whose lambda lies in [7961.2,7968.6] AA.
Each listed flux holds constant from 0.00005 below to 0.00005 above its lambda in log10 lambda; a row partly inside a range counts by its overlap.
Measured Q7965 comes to 4.24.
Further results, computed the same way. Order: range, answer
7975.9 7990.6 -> 3.17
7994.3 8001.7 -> 2.63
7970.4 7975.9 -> 2.97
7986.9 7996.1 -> 2.69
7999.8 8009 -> 2.75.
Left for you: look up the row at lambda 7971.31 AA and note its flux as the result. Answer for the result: 2.13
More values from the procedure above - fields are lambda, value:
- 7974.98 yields 2.97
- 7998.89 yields 2.56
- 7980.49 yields 2.62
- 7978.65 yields 2.56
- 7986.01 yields 2.51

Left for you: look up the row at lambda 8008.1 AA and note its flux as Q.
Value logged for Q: 2.57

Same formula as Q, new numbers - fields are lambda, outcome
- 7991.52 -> 2.53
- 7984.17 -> 2.95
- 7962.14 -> 4.24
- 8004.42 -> 2.52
